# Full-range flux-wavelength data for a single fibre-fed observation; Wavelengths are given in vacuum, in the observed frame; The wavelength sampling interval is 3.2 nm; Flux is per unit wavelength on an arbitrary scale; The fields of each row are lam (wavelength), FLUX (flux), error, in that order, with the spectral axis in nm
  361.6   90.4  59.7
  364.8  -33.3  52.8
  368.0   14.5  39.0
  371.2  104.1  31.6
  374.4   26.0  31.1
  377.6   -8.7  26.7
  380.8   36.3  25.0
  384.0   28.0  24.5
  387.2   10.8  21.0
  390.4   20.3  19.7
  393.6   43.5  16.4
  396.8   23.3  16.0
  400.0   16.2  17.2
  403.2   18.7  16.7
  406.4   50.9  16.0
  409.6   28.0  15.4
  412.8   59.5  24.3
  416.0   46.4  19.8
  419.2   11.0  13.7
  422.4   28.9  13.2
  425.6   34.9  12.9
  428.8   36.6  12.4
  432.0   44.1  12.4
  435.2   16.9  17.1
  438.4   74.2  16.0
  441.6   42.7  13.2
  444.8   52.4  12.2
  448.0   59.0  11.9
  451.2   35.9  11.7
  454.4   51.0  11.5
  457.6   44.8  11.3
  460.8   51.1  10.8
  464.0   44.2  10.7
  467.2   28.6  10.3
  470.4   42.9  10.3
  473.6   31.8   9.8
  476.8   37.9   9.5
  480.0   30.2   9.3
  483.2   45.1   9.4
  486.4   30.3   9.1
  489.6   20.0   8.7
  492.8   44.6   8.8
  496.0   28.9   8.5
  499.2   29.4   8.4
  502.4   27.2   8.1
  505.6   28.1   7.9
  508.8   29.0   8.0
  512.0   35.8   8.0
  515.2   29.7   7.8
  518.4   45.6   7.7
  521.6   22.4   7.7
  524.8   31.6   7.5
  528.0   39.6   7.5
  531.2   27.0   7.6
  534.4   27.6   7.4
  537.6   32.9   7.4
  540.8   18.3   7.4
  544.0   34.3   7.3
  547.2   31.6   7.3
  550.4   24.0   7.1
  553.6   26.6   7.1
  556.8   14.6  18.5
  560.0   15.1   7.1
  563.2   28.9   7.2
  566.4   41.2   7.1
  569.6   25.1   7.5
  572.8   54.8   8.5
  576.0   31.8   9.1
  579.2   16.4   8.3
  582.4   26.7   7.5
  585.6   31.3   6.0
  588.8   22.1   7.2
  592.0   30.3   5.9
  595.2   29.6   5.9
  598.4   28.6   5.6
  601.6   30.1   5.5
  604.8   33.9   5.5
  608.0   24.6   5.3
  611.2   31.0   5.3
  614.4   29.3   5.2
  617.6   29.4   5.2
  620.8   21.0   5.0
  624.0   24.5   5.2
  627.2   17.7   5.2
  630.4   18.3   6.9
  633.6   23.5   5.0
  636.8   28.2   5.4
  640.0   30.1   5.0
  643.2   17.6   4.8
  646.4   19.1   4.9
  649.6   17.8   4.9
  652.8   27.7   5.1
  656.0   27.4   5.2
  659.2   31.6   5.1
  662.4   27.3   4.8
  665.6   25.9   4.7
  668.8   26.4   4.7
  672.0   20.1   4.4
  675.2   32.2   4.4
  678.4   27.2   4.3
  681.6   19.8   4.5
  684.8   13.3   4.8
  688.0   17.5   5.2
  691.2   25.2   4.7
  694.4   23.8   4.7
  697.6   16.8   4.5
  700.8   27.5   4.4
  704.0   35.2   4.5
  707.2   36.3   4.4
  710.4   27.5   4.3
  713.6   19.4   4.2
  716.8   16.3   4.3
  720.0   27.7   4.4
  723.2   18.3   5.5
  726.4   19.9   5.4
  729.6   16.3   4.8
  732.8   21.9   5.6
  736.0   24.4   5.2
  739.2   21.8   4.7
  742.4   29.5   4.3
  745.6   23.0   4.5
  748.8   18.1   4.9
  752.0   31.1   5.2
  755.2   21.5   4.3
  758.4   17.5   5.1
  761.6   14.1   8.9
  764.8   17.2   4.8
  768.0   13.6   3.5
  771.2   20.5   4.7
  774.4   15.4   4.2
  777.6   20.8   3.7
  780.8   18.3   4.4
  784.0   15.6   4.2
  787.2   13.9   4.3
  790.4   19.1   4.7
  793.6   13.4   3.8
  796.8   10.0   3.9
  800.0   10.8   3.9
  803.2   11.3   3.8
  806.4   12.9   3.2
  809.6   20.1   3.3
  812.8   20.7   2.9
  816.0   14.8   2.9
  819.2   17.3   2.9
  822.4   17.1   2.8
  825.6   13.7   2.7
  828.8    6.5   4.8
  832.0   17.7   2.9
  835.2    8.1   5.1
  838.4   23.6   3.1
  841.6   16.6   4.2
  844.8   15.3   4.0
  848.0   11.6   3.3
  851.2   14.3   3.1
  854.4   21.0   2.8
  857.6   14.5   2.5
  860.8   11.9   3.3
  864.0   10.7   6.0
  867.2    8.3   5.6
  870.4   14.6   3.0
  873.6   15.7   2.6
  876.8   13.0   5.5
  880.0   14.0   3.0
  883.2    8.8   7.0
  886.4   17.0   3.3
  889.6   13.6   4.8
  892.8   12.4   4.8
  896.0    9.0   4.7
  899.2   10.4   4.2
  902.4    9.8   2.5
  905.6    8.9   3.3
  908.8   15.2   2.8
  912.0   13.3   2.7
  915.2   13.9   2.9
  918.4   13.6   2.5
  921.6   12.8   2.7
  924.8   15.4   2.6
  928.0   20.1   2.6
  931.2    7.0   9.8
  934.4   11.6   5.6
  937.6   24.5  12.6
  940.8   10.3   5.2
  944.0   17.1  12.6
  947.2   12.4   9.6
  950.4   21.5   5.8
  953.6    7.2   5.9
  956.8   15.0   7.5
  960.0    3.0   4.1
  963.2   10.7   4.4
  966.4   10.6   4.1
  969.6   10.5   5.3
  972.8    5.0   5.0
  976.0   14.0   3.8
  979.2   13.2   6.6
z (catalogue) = 0.076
